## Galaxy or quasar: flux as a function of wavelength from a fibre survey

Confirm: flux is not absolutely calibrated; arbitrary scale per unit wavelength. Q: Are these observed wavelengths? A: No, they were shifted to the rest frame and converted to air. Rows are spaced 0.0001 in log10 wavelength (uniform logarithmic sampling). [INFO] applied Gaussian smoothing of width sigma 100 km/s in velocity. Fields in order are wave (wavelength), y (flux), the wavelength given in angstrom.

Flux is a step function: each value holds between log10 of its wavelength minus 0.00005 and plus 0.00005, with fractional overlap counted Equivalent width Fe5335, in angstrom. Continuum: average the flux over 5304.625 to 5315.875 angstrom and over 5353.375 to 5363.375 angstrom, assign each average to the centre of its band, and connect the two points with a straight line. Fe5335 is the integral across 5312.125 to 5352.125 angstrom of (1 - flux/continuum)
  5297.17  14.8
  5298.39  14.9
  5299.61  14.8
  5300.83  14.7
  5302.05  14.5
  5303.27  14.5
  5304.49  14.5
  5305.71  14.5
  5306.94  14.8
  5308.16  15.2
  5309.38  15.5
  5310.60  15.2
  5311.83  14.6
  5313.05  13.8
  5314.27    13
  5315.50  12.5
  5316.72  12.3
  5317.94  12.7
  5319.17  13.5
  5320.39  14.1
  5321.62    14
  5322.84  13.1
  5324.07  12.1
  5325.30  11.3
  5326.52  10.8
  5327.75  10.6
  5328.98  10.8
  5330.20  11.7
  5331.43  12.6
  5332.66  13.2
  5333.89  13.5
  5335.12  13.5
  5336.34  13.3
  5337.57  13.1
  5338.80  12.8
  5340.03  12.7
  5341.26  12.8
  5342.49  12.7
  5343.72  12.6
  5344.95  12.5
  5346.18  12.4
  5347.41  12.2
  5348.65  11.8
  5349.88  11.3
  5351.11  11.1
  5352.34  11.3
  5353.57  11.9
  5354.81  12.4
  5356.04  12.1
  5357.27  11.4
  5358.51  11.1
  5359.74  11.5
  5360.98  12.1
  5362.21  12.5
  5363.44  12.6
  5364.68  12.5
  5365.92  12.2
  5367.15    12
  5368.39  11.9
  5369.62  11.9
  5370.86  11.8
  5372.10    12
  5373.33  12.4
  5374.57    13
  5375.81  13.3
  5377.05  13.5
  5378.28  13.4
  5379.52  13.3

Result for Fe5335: 2.2 angstrom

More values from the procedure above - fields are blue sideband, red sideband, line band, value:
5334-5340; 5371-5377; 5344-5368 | 1.8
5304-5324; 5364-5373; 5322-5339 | 1.3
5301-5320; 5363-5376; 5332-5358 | 1.3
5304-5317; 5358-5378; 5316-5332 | 1.7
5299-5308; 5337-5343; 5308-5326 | 0.7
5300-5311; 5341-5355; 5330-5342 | -0.1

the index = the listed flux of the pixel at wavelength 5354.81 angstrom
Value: 12.4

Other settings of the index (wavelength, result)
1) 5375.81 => 13.3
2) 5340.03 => 12.7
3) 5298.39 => 14.9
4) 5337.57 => 13.1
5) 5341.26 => 12.8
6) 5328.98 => 10.8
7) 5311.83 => 14.6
